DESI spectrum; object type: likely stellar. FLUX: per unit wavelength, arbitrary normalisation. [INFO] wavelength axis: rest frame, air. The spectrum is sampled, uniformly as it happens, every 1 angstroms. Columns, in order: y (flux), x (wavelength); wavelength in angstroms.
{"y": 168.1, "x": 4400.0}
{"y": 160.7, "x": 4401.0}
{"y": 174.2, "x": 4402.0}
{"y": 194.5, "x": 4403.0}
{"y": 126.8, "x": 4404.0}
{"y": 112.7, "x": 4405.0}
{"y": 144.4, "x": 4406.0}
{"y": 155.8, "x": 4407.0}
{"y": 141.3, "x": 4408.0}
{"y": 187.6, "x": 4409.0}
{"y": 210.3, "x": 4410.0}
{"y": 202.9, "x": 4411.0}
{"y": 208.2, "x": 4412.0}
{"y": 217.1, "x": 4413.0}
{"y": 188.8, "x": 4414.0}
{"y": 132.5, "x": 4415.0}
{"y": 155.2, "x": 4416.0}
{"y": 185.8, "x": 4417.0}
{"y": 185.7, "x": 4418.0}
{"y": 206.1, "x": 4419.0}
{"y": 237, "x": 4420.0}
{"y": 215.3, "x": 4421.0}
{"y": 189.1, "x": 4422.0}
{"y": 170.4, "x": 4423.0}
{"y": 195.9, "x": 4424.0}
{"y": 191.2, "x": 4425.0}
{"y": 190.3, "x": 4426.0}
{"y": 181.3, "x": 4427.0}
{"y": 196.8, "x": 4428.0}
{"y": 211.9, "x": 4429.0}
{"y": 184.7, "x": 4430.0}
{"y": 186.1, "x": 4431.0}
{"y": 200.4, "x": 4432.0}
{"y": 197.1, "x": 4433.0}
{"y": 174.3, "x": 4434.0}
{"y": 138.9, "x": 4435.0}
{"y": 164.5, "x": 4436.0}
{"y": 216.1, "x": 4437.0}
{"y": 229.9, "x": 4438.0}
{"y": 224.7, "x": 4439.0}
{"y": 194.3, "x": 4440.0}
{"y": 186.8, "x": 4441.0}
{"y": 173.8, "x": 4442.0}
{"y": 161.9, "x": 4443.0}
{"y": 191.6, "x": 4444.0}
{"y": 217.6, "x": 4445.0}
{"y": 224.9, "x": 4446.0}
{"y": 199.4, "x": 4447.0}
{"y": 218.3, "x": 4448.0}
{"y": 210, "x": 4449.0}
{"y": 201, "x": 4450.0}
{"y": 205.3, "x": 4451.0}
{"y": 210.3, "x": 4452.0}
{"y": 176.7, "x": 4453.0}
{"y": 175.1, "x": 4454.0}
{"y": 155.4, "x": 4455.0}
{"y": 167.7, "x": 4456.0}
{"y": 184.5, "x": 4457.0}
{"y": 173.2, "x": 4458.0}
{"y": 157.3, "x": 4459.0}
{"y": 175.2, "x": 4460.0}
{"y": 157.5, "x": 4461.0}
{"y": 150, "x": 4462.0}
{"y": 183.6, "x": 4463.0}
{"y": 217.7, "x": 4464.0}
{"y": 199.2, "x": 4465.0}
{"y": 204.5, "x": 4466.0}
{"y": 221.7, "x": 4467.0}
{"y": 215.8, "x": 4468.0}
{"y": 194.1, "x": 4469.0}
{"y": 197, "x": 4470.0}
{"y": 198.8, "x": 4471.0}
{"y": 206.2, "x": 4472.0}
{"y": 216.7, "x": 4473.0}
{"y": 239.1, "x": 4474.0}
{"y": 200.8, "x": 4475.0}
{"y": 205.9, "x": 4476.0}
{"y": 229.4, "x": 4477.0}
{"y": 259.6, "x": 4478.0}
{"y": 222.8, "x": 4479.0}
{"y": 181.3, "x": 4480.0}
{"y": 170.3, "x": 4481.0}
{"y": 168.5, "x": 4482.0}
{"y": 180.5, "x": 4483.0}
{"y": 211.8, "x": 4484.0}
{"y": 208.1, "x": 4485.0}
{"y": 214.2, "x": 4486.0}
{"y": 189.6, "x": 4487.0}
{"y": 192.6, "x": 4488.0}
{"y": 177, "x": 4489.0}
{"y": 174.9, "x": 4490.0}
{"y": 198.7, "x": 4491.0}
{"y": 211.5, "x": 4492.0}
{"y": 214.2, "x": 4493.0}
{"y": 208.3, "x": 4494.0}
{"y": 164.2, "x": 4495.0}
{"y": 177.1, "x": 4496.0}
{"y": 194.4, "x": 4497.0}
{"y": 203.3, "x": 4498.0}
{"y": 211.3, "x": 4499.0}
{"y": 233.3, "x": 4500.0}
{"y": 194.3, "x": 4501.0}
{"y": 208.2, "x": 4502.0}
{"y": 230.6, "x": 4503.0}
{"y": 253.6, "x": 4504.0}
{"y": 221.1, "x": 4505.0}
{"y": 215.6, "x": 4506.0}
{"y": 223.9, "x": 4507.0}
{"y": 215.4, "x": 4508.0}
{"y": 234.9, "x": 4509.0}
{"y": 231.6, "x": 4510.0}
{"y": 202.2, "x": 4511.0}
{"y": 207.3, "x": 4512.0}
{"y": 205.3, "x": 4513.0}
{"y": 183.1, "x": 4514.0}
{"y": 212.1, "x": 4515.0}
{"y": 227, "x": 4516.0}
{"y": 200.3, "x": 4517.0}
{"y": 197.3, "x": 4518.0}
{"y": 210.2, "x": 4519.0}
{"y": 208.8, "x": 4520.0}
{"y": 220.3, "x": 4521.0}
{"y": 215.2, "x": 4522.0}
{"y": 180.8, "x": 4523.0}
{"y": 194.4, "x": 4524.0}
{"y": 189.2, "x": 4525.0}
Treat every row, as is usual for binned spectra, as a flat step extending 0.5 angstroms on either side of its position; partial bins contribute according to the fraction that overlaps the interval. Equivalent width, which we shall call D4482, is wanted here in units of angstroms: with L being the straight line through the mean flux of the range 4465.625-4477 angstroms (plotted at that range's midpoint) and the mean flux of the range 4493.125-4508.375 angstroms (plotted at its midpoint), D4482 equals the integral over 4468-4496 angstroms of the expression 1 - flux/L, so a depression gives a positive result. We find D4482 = 1.2 angstroms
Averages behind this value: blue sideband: 210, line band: 201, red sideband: 210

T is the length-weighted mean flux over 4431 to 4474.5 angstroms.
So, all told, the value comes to 193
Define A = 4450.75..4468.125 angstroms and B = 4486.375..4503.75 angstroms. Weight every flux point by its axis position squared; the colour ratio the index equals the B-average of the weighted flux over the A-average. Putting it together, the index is 1.10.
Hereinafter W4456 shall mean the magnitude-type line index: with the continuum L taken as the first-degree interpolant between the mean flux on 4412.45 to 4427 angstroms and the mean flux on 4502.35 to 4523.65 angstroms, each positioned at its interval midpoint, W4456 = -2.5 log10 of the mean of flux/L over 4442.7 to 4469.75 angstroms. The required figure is 0.05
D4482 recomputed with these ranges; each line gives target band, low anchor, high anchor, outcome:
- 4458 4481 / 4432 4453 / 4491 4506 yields 0.3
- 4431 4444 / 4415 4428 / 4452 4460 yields -0.5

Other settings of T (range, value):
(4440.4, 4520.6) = 201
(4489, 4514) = 209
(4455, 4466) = 177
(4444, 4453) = 208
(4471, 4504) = 204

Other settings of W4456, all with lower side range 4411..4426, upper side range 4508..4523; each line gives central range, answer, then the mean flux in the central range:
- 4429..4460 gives 0.04 mag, 190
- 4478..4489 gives 0.04 mag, 196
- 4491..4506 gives -0.01 mag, 209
